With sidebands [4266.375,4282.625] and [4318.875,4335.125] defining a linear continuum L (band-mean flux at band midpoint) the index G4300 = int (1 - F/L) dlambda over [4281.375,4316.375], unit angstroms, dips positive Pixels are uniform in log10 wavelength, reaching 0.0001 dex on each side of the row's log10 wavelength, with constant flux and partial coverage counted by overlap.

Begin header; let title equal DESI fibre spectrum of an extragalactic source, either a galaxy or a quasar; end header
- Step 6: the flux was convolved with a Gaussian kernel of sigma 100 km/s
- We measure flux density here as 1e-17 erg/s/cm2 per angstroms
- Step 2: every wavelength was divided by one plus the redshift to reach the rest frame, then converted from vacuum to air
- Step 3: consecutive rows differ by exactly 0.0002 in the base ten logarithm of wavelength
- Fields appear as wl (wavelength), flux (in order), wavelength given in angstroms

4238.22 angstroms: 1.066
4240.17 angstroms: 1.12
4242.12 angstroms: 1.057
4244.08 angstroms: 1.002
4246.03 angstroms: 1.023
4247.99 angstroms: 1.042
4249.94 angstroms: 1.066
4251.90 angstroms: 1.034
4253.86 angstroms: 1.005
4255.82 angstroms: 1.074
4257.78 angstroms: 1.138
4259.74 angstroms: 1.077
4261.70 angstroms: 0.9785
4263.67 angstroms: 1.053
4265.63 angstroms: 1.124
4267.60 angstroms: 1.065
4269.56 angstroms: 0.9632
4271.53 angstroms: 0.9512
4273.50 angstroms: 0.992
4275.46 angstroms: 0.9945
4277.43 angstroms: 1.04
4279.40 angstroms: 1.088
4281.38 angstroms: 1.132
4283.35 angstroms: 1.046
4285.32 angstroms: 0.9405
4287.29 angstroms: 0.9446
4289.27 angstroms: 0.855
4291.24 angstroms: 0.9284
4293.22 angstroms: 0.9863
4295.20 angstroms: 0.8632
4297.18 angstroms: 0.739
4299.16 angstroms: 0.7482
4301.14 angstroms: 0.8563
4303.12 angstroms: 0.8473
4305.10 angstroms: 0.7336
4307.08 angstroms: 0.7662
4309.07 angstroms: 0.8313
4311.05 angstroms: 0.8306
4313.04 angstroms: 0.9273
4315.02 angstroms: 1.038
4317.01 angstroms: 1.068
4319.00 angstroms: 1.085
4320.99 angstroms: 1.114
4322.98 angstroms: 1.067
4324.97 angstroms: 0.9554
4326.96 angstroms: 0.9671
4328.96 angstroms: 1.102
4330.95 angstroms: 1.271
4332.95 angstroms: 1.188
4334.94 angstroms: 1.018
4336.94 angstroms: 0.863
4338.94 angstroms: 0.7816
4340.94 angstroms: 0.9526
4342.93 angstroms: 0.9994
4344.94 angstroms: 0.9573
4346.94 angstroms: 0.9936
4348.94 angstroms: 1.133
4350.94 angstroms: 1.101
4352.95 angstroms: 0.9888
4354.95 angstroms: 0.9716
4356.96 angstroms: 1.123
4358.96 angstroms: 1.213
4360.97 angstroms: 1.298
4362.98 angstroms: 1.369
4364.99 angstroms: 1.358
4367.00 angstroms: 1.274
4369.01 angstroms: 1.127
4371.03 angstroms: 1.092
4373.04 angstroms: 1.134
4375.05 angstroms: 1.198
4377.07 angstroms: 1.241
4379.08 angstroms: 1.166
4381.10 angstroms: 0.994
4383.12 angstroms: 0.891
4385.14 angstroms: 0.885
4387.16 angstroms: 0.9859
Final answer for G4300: 5.7 angstroms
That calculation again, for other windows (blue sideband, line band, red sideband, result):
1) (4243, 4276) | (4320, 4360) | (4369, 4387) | 0.9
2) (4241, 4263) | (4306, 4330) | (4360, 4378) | 3.6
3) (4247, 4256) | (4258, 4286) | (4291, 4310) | -2.5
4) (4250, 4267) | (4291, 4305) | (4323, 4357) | 2.7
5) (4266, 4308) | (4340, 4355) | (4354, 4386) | 1.0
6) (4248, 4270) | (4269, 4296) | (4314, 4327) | 1.8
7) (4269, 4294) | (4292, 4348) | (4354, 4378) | 7.1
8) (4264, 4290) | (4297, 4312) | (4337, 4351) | 3.0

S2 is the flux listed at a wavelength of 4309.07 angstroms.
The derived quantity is 0.8313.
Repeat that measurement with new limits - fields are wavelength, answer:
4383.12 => 0.891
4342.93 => 0.9994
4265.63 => 1.124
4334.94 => 1.018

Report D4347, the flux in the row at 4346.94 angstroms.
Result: 0.9936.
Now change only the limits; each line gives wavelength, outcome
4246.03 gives 1.023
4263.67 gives 1.053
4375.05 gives 1.198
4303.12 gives 0.8473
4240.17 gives 1.12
